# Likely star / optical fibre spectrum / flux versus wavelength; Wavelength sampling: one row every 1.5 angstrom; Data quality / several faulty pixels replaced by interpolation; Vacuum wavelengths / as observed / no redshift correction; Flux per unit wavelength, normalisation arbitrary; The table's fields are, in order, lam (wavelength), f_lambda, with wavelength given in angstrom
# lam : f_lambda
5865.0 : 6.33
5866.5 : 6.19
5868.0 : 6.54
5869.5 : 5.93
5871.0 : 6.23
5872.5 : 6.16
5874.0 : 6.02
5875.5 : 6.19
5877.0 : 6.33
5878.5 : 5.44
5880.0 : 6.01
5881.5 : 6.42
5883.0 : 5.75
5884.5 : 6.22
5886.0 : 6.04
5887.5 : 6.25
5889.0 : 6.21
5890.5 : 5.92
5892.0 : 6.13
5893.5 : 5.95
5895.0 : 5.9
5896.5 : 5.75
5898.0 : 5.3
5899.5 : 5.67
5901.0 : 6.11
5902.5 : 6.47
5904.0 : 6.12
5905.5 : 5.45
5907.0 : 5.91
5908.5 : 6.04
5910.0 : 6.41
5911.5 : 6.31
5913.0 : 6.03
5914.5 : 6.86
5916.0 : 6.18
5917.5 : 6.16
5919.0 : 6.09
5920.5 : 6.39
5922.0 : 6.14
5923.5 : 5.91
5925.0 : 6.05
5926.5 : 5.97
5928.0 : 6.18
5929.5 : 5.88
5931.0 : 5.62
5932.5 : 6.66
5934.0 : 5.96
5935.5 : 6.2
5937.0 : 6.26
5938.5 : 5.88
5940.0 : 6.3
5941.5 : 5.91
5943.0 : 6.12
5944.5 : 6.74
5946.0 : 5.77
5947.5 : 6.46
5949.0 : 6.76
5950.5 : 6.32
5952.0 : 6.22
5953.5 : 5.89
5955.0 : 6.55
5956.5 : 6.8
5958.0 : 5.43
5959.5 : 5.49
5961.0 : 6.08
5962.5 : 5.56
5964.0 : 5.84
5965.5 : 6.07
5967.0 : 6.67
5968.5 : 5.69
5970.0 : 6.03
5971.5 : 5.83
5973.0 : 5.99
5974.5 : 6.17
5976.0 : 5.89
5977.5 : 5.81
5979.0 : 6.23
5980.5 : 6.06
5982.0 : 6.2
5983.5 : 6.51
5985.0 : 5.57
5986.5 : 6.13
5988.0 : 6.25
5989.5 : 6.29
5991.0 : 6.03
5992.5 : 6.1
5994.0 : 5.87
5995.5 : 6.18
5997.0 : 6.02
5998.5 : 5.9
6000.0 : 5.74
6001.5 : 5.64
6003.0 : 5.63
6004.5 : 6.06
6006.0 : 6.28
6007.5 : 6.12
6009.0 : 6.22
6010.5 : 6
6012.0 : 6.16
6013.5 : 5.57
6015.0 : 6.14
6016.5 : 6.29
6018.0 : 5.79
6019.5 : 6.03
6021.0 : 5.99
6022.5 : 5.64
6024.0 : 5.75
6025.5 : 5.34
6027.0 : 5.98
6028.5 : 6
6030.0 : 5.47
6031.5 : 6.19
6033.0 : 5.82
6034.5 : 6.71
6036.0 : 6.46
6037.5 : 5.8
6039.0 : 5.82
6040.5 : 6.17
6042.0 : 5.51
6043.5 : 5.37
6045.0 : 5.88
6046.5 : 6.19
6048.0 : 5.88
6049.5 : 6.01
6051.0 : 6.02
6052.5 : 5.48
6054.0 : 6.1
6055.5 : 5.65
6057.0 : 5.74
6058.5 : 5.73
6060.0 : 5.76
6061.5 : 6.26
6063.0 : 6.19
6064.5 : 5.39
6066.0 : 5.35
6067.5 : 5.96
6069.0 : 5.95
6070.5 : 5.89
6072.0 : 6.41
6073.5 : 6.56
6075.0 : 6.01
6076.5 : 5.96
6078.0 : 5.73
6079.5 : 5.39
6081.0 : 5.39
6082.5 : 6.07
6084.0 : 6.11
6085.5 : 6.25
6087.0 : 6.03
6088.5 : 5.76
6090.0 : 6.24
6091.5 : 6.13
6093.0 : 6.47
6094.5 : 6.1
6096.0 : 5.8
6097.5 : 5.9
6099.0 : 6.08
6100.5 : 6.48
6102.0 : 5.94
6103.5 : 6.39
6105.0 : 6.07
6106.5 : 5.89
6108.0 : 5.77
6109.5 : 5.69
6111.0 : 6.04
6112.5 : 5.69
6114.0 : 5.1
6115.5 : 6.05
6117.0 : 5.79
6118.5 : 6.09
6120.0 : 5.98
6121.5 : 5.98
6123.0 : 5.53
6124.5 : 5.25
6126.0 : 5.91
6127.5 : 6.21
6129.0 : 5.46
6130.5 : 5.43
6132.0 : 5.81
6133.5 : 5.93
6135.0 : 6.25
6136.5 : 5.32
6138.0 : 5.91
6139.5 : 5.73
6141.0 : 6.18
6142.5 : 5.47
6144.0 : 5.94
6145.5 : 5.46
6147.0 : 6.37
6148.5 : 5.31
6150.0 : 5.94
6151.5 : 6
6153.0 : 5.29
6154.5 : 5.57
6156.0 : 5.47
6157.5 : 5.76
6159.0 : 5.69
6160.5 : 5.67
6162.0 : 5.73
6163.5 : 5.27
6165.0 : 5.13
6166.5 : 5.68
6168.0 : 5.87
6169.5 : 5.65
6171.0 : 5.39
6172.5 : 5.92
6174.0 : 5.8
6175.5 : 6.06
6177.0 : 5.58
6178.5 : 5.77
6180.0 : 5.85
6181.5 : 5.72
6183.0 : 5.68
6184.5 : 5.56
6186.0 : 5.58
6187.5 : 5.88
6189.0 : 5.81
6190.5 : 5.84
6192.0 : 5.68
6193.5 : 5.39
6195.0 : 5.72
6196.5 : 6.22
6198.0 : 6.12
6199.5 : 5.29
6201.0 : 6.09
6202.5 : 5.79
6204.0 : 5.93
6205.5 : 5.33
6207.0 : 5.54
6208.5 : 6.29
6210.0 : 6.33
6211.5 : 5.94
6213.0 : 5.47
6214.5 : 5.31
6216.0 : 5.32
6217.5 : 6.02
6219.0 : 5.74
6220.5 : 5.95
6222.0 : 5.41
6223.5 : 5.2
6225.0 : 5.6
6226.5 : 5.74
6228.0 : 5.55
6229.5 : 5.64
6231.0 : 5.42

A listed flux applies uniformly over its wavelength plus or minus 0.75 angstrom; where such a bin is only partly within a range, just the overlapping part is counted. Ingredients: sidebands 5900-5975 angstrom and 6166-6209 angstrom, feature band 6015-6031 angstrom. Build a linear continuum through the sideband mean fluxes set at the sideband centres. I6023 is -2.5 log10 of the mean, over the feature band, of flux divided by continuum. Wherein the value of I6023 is 0.03 mag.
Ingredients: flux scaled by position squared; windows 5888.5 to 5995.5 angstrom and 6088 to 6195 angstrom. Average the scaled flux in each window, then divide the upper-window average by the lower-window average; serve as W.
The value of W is 1.02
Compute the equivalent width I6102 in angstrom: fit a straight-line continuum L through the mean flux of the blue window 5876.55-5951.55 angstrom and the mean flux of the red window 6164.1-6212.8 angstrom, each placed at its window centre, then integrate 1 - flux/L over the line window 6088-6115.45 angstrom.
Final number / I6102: -0.5 angstrom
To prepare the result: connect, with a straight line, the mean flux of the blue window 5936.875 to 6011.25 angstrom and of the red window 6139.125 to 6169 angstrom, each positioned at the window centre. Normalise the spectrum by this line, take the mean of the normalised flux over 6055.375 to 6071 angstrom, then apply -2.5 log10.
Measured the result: 0.01 mag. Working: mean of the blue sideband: 6.07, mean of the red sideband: 5.68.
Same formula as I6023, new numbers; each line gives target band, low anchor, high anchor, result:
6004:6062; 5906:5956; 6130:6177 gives 0.01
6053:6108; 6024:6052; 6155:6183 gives -0.03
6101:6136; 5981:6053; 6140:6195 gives -0.01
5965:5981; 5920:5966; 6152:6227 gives 0.00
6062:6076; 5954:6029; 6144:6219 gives -0.02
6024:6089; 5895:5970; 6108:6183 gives 0.00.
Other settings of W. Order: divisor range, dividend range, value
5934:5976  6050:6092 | 1.01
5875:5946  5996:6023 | 1.01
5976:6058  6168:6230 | 1.02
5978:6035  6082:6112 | 1.04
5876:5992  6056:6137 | 1.02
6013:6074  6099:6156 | 1.01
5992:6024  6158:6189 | 1.01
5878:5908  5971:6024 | 1.04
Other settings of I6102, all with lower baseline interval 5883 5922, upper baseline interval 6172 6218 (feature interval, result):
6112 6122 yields 0.1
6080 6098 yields -0.4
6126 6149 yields 0.1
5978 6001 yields -0.3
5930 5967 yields -0.7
